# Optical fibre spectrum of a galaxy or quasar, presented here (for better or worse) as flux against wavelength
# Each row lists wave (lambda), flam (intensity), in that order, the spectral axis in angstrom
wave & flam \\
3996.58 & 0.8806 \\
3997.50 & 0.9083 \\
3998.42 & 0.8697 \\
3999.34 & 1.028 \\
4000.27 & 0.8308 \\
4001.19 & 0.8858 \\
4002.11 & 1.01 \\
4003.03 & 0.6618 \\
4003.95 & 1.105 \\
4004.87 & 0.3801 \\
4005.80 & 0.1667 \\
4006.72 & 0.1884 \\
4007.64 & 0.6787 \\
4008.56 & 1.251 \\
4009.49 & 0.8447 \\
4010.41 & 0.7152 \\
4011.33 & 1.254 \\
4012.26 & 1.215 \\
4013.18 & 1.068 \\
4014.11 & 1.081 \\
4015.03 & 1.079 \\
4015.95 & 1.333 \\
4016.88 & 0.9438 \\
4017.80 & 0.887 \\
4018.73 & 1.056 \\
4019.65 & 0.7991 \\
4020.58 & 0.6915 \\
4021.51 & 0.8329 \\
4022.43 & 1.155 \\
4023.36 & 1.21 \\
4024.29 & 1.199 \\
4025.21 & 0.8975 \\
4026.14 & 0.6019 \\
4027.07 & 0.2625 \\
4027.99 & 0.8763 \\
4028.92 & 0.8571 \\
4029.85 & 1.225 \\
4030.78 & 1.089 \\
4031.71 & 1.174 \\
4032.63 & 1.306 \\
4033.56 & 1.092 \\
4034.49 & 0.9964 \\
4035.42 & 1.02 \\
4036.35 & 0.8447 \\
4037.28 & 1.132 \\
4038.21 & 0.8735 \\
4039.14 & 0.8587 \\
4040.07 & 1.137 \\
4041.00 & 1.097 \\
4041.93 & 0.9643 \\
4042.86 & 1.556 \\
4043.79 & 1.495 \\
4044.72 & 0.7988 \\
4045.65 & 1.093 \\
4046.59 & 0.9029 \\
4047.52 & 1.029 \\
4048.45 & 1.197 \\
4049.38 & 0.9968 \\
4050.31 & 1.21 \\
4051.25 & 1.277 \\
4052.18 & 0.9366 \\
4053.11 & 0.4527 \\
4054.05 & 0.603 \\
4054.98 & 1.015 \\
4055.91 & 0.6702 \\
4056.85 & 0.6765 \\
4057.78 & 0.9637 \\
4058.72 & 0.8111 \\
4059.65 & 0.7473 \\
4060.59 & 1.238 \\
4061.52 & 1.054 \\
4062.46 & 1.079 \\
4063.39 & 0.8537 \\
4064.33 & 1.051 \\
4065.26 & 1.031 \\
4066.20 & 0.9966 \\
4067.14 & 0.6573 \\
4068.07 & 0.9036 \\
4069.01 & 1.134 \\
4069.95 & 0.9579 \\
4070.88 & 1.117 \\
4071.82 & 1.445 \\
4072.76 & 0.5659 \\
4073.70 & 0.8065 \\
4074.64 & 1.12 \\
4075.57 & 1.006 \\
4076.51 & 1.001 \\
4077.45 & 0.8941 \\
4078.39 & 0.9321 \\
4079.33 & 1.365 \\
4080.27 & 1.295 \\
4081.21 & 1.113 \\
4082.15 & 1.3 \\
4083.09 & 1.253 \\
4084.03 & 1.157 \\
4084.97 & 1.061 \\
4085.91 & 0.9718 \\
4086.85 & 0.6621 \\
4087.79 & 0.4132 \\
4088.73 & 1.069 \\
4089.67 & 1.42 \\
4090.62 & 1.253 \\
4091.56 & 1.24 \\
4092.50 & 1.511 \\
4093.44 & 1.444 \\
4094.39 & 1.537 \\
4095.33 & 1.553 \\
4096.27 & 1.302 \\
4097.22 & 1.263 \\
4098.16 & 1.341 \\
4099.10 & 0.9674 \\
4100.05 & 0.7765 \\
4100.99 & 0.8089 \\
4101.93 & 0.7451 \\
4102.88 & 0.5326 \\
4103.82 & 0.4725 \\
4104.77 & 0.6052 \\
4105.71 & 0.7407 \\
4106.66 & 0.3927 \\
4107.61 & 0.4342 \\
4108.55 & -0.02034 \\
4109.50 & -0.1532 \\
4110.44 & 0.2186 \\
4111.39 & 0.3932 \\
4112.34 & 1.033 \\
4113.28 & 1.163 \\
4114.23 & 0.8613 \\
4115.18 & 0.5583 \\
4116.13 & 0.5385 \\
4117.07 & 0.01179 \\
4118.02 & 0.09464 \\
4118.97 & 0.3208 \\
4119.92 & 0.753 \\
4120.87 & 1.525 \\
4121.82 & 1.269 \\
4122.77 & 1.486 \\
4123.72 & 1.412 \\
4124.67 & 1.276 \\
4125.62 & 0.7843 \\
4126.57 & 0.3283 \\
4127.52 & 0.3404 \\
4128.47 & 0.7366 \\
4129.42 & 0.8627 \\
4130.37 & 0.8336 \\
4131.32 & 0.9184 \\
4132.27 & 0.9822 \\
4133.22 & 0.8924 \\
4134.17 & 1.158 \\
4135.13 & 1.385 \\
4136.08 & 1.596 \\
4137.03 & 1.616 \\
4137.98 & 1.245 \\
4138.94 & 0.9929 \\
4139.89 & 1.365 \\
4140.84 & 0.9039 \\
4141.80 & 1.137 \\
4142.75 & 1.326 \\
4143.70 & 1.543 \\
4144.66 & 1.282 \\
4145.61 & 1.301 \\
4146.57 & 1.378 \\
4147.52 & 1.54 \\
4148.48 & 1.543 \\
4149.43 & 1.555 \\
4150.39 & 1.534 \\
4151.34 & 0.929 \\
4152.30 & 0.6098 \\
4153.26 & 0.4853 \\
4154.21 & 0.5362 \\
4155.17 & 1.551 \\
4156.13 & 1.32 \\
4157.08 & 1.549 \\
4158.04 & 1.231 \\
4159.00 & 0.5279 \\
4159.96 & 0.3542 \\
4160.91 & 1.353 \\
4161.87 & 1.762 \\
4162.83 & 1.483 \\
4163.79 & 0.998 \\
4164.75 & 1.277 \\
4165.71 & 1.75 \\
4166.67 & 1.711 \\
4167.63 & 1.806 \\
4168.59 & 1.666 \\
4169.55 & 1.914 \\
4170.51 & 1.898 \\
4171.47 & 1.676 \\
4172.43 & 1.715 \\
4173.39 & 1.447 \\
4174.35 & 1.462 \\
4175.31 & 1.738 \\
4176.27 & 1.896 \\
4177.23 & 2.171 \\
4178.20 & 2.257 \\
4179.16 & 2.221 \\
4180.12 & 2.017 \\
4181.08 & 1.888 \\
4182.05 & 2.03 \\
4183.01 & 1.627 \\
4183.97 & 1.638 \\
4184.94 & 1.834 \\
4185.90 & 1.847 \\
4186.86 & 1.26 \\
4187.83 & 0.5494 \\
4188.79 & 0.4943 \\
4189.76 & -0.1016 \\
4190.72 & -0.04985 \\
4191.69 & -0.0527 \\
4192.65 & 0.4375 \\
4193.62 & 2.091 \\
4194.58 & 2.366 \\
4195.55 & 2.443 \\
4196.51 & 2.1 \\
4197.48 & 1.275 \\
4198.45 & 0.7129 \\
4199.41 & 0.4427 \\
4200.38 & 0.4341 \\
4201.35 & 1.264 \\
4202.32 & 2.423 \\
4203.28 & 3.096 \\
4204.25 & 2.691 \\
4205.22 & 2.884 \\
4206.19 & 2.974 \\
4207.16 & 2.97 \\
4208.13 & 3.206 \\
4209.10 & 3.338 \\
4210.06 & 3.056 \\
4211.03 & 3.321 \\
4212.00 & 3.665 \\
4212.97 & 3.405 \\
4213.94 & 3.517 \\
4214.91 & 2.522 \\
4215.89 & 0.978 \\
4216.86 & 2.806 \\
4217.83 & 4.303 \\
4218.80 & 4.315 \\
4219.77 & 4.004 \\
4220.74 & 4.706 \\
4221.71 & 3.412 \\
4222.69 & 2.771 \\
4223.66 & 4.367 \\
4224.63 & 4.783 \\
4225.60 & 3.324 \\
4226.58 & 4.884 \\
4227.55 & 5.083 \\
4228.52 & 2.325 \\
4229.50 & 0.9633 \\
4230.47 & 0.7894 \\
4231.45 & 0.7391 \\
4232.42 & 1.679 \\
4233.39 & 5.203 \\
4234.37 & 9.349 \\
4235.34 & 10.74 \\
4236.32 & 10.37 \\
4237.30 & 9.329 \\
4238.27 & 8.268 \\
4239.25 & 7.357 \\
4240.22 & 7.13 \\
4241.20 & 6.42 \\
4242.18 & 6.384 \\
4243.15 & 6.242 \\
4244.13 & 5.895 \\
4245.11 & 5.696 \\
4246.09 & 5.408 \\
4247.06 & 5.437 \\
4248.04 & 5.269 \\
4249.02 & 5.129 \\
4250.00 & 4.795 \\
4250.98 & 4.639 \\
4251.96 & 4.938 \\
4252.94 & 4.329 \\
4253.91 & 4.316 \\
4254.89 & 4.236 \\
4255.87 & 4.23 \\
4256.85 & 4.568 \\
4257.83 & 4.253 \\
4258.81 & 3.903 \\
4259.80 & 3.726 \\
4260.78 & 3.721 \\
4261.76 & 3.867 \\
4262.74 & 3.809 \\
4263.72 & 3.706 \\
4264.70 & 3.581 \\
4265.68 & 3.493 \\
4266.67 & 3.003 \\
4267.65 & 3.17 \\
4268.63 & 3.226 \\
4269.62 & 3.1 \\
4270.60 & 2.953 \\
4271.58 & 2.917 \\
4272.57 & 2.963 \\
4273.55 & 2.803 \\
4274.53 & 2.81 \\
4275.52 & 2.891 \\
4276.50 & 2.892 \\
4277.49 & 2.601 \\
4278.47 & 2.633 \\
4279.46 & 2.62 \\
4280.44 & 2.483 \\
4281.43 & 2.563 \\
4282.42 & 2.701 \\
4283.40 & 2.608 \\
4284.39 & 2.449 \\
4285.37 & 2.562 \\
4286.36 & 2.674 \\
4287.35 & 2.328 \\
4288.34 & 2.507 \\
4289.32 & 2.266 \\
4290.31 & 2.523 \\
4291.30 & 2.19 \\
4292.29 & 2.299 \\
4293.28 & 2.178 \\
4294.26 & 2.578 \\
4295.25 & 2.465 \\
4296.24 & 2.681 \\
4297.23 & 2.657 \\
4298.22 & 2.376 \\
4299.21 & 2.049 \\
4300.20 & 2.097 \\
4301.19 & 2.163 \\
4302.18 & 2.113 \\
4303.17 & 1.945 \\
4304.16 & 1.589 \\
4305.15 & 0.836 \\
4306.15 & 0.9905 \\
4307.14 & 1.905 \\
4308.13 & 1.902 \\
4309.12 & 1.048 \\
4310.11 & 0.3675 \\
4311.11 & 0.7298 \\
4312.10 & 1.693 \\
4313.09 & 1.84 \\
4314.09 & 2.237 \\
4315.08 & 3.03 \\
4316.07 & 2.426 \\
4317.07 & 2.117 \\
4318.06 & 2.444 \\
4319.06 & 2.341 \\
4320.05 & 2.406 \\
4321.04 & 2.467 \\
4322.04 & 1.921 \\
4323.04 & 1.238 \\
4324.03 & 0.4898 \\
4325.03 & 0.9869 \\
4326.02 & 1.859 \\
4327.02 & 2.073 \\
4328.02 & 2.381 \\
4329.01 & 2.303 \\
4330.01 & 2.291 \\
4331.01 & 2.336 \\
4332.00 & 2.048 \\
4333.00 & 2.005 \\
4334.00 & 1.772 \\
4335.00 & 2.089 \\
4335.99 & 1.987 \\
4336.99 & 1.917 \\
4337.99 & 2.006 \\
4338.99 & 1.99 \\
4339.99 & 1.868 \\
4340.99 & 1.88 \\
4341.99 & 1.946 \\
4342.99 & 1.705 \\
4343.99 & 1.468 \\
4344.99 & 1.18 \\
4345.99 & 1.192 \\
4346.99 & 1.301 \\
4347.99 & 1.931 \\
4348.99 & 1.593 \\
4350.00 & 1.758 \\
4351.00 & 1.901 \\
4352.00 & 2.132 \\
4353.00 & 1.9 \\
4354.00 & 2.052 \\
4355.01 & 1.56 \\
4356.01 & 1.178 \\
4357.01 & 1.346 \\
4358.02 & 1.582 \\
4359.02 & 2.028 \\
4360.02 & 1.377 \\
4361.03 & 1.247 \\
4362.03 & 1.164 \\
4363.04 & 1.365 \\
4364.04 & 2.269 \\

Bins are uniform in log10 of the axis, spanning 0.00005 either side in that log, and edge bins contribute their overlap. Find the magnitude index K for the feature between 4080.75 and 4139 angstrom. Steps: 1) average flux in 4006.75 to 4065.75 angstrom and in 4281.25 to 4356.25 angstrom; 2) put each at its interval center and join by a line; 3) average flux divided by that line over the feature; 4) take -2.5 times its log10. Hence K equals 0.33 mag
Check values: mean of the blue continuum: 0.984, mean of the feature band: 0.915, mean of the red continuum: 1.97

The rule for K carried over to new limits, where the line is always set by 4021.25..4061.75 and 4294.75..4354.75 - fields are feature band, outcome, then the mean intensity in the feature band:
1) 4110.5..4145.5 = 0.293 mag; 0.965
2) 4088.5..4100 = -0.140 mag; 1.31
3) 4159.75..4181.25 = -0.208 mag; 1.69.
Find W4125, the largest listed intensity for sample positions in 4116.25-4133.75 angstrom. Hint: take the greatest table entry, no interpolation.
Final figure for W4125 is 1.525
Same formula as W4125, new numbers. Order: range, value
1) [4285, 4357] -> 3.03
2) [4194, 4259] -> 10.74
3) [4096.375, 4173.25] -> 1.914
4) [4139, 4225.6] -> 4.783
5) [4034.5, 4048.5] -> 1.556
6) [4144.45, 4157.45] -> 1.555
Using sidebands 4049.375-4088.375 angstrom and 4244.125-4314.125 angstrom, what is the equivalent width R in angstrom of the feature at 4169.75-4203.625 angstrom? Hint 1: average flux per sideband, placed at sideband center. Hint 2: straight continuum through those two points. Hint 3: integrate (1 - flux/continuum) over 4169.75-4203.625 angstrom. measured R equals 9.51 angstrom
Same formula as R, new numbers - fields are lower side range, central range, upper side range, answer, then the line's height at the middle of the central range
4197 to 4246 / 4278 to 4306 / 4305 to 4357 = 3.21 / 2.6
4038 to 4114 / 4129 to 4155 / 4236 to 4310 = 9.38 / 1.83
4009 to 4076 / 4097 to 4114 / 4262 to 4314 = 8.87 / 1.35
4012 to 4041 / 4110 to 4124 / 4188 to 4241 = 8.98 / 2.13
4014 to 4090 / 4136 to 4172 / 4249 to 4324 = 8.80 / 1.74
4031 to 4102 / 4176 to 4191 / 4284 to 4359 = -0.44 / 1.45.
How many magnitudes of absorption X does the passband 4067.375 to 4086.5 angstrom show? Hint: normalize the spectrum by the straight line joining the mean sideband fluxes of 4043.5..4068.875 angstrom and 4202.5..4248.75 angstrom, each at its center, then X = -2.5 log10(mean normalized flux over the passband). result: 0.29 mag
